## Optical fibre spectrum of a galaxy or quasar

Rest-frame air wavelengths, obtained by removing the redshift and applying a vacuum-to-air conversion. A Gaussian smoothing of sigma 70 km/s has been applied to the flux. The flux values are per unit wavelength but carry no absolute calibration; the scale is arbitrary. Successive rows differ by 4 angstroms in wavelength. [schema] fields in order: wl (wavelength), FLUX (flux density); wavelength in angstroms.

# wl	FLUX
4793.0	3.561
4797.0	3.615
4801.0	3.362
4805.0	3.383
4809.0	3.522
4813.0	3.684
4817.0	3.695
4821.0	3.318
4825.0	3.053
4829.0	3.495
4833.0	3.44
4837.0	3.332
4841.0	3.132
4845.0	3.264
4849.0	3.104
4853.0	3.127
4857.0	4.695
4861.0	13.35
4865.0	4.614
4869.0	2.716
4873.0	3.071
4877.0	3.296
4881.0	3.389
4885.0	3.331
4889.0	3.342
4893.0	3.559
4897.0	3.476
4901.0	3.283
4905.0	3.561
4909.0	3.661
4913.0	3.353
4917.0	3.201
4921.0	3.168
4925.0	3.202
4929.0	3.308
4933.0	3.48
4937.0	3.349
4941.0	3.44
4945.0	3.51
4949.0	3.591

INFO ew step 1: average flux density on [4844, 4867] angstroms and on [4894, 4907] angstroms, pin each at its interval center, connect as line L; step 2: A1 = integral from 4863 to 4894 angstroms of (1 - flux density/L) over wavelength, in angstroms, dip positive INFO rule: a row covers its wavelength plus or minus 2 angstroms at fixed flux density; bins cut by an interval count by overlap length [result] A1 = 7.0 angstroms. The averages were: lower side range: 5.45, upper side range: 3.45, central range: 3.41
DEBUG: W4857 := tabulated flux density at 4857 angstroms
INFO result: 4.695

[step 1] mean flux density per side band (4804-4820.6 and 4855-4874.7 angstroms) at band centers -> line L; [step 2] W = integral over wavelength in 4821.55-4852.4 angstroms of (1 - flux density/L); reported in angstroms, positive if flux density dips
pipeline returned 8.7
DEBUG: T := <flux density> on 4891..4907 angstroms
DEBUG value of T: 3.47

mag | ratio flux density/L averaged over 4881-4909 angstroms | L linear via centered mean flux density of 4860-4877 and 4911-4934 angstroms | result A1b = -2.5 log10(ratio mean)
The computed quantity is 0.22 mag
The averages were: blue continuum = 5.19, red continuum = 3.28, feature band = 3.44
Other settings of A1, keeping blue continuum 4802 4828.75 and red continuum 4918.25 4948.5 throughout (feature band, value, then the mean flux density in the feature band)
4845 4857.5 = -0.1 angstroms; 3.46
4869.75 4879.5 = 0.8 angstroms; 3.13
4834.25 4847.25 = 0.7 angstroms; 3.25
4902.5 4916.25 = -0.5 angstroms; 3.49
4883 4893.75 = 0.0 angstroms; 3.39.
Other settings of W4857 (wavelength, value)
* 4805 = 3.383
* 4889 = 3.342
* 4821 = 3.318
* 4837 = 3.332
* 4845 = 3.264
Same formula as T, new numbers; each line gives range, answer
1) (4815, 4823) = 3.51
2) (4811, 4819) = 3.69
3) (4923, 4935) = 3.33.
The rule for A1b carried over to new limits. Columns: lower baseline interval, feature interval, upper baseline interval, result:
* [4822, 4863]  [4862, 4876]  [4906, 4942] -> -0.03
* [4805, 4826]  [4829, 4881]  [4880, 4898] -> -0.22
